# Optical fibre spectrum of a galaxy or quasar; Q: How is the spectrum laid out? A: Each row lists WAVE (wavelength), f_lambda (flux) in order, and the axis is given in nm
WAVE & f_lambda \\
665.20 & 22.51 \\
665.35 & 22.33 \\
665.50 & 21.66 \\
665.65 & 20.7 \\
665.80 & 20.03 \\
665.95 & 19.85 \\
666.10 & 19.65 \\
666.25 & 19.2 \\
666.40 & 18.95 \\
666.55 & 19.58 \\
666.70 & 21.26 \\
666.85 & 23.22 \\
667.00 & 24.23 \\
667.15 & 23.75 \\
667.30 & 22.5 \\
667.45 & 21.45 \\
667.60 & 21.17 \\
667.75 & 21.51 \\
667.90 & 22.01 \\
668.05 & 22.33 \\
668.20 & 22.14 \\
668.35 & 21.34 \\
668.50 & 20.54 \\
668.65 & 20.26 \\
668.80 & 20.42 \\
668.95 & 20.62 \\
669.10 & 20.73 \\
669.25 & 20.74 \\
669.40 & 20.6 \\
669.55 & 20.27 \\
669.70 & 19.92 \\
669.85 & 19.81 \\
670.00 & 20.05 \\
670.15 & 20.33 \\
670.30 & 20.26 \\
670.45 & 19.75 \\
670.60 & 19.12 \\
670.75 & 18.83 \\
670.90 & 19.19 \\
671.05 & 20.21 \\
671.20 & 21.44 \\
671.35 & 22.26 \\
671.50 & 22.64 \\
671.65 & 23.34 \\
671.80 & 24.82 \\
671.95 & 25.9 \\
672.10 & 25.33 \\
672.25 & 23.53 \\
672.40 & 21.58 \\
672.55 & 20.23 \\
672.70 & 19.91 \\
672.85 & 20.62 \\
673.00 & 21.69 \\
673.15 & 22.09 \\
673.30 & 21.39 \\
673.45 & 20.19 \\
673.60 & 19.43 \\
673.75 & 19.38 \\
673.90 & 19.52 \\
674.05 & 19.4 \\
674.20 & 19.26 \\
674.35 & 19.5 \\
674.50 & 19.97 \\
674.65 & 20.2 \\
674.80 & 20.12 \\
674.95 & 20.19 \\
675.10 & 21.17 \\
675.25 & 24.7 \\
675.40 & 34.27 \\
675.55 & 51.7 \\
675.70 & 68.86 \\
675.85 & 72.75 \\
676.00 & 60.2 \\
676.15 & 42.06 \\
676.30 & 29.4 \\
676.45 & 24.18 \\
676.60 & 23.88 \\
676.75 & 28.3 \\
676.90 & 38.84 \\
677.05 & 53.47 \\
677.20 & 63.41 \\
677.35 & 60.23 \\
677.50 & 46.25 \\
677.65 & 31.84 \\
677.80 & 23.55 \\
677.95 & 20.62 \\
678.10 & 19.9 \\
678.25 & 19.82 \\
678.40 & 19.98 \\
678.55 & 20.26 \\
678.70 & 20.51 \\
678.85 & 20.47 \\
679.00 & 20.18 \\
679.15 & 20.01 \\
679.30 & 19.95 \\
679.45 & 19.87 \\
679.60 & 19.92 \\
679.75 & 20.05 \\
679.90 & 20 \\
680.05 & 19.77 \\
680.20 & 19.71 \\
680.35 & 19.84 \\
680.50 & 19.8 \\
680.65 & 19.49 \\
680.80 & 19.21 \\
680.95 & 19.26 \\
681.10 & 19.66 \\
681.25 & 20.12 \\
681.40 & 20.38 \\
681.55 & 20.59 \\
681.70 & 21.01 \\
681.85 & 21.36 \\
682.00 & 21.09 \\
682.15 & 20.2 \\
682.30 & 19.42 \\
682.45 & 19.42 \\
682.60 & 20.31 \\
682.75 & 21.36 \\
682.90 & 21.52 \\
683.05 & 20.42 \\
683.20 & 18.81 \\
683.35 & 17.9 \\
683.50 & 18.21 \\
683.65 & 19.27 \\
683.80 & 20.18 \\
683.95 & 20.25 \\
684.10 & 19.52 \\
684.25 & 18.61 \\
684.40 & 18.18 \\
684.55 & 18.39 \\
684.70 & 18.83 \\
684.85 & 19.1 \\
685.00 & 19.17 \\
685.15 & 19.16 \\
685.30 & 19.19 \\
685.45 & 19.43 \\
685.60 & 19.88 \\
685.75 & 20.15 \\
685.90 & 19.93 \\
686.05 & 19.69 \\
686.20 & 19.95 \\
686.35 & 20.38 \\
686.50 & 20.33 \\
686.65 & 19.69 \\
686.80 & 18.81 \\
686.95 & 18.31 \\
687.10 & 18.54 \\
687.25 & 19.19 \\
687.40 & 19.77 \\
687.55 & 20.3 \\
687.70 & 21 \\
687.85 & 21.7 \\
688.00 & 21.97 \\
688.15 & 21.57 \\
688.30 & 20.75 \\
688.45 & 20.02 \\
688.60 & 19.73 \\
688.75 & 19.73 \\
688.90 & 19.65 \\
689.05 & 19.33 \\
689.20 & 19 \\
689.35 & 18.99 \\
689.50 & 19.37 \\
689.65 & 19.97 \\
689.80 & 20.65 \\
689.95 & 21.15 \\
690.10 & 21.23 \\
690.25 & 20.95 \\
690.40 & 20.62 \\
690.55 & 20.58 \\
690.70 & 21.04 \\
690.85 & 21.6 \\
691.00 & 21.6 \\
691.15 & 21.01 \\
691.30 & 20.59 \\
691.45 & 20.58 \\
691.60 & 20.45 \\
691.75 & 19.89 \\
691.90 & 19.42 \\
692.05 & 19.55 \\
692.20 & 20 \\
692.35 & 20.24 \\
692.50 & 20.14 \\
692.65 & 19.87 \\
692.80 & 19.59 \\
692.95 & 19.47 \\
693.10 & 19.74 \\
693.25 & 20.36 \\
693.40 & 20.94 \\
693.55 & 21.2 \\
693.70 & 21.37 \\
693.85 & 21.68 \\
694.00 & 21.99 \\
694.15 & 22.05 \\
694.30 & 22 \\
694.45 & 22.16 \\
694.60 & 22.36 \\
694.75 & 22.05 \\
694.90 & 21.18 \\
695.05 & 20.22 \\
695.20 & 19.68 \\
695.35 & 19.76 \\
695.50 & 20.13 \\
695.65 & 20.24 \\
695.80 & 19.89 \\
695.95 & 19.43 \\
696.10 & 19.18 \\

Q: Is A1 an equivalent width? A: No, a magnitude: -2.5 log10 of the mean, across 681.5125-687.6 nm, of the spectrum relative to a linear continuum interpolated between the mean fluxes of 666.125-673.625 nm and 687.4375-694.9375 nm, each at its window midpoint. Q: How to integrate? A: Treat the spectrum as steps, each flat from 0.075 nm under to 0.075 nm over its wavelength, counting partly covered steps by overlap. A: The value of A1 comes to 0.06 mag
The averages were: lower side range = 21.3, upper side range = 20.6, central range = 19.6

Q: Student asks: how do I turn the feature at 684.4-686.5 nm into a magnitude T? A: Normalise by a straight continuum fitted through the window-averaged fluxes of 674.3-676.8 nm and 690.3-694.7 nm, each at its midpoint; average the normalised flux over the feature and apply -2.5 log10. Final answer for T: 0.33 mag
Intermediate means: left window 34.4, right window 20.8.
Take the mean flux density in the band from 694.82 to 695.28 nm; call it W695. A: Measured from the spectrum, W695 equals 20.4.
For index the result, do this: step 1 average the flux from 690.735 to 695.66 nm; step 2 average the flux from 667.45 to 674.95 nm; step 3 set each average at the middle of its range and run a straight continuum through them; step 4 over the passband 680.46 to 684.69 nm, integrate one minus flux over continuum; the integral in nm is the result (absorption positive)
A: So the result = 0.213 nm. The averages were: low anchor 20.9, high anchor 20.7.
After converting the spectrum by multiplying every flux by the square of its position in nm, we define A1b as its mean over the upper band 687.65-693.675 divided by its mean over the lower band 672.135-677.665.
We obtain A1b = 0.68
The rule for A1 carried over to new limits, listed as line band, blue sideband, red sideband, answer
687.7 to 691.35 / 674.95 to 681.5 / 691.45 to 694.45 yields 0.11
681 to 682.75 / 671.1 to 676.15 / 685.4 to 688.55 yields 0.12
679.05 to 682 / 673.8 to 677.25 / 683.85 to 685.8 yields 0.29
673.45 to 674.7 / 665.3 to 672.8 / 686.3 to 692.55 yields 0.07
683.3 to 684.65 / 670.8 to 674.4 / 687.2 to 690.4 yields 0.09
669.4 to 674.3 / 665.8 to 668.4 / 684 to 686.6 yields -0.01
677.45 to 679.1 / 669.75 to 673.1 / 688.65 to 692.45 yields -0.12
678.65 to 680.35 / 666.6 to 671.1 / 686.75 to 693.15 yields 0.03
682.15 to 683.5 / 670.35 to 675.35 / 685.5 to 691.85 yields 0.04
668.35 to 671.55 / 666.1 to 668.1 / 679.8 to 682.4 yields 0.04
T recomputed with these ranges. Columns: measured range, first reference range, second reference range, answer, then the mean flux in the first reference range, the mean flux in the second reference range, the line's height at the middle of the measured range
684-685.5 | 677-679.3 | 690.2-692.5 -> 0.31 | 30.1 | 20.5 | 25.3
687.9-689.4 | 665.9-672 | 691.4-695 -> 0.04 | 21.1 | 20.8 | 20.8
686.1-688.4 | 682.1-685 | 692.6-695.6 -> -0.01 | 19.5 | 20.9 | 20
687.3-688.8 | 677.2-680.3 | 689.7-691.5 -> 0.06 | 25.1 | 21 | 21.8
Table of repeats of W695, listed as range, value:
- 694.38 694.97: 21.9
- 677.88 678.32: 20.1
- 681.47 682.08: 21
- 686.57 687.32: 18.9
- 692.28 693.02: 19.9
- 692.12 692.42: 20.1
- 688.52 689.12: 19.6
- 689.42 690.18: 20.5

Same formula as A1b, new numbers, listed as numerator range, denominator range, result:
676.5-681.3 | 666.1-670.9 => 1.28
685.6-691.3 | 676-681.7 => 0.79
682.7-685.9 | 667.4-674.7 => 0.96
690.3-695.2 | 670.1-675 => 1.05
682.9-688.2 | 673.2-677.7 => 0.60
